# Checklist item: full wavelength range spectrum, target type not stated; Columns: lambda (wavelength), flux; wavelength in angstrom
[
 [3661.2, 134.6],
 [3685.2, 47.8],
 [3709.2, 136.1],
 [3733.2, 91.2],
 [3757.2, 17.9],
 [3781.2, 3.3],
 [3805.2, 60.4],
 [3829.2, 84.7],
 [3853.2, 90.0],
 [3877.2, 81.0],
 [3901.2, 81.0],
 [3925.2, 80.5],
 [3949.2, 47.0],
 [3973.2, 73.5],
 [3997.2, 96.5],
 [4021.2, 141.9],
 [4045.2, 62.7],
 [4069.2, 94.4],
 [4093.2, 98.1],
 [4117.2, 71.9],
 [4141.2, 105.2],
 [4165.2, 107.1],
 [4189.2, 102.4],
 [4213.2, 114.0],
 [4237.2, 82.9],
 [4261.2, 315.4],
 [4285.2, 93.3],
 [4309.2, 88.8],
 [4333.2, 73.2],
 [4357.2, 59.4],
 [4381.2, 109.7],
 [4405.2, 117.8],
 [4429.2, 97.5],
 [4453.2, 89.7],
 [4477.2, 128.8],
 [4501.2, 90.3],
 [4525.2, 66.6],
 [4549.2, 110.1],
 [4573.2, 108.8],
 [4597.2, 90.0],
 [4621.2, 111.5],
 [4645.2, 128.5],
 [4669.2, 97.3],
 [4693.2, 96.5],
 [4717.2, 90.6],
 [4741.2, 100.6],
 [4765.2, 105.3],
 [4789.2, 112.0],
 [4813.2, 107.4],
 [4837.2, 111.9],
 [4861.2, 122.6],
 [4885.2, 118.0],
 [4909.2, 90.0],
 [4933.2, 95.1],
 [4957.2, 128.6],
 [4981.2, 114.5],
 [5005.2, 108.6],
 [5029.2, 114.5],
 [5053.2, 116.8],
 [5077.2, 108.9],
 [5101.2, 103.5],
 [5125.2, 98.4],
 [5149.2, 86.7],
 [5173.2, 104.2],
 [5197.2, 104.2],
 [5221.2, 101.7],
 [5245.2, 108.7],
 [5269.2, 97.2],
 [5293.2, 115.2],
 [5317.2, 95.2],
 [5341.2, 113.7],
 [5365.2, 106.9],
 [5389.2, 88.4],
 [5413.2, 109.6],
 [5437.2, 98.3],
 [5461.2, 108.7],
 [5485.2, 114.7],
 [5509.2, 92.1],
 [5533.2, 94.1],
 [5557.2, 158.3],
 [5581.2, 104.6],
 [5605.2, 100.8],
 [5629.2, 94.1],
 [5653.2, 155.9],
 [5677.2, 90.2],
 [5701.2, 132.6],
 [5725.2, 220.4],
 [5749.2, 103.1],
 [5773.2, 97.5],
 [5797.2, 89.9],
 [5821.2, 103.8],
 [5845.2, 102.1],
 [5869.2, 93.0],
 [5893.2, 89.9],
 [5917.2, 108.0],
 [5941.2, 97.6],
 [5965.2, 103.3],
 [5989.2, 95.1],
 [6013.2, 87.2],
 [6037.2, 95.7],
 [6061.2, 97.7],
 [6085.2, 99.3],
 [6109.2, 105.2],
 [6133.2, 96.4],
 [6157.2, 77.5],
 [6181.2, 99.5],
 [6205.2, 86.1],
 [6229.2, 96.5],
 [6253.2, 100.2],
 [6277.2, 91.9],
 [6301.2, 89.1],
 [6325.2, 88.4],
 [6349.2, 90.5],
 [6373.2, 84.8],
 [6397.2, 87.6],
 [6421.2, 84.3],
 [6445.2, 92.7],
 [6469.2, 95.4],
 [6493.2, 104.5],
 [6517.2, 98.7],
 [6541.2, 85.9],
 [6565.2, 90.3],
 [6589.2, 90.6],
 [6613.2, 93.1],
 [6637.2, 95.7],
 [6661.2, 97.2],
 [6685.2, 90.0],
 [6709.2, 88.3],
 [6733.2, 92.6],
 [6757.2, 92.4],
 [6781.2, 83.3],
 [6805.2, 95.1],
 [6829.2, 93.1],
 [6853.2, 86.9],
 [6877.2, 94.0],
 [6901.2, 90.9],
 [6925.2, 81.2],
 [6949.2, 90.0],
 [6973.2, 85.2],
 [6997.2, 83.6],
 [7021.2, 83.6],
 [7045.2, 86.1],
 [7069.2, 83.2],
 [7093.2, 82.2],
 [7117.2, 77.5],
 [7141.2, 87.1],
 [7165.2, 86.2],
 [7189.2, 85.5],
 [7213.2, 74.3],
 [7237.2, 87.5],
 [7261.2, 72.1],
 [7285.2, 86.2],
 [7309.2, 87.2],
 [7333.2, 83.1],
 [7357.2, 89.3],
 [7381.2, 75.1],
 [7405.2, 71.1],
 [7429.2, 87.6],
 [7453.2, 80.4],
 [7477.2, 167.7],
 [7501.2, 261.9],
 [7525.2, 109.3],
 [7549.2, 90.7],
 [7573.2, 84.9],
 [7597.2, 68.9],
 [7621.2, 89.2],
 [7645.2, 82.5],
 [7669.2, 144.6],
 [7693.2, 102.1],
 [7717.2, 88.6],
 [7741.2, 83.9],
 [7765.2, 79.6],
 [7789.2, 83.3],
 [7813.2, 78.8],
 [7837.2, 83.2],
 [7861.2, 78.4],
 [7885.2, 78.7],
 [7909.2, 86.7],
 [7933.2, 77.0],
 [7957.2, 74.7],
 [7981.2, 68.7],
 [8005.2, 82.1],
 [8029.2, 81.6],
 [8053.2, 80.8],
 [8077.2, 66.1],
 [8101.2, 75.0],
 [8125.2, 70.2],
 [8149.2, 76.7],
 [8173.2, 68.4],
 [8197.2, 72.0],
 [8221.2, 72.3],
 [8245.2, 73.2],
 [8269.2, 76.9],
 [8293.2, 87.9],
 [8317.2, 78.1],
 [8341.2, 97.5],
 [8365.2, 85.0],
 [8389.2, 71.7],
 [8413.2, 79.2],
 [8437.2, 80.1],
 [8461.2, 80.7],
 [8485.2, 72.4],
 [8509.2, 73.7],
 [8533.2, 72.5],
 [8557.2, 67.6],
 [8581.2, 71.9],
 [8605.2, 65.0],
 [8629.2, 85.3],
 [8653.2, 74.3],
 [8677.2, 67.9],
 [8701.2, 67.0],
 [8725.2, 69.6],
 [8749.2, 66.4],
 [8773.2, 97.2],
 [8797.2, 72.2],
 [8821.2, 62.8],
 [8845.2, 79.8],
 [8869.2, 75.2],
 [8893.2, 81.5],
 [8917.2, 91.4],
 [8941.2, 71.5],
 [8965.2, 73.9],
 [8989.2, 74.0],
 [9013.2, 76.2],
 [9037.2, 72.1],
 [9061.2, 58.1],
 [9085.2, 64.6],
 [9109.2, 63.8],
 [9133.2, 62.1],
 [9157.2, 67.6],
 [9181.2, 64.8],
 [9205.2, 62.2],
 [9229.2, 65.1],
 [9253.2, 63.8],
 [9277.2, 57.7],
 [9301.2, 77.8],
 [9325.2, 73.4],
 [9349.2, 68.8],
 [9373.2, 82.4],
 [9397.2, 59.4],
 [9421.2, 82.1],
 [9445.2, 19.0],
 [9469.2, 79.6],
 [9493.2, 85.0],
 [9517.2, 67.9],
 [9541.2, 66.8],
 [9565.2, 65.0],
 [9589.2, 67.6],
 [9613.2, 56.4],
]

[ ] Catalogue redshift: 0.141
